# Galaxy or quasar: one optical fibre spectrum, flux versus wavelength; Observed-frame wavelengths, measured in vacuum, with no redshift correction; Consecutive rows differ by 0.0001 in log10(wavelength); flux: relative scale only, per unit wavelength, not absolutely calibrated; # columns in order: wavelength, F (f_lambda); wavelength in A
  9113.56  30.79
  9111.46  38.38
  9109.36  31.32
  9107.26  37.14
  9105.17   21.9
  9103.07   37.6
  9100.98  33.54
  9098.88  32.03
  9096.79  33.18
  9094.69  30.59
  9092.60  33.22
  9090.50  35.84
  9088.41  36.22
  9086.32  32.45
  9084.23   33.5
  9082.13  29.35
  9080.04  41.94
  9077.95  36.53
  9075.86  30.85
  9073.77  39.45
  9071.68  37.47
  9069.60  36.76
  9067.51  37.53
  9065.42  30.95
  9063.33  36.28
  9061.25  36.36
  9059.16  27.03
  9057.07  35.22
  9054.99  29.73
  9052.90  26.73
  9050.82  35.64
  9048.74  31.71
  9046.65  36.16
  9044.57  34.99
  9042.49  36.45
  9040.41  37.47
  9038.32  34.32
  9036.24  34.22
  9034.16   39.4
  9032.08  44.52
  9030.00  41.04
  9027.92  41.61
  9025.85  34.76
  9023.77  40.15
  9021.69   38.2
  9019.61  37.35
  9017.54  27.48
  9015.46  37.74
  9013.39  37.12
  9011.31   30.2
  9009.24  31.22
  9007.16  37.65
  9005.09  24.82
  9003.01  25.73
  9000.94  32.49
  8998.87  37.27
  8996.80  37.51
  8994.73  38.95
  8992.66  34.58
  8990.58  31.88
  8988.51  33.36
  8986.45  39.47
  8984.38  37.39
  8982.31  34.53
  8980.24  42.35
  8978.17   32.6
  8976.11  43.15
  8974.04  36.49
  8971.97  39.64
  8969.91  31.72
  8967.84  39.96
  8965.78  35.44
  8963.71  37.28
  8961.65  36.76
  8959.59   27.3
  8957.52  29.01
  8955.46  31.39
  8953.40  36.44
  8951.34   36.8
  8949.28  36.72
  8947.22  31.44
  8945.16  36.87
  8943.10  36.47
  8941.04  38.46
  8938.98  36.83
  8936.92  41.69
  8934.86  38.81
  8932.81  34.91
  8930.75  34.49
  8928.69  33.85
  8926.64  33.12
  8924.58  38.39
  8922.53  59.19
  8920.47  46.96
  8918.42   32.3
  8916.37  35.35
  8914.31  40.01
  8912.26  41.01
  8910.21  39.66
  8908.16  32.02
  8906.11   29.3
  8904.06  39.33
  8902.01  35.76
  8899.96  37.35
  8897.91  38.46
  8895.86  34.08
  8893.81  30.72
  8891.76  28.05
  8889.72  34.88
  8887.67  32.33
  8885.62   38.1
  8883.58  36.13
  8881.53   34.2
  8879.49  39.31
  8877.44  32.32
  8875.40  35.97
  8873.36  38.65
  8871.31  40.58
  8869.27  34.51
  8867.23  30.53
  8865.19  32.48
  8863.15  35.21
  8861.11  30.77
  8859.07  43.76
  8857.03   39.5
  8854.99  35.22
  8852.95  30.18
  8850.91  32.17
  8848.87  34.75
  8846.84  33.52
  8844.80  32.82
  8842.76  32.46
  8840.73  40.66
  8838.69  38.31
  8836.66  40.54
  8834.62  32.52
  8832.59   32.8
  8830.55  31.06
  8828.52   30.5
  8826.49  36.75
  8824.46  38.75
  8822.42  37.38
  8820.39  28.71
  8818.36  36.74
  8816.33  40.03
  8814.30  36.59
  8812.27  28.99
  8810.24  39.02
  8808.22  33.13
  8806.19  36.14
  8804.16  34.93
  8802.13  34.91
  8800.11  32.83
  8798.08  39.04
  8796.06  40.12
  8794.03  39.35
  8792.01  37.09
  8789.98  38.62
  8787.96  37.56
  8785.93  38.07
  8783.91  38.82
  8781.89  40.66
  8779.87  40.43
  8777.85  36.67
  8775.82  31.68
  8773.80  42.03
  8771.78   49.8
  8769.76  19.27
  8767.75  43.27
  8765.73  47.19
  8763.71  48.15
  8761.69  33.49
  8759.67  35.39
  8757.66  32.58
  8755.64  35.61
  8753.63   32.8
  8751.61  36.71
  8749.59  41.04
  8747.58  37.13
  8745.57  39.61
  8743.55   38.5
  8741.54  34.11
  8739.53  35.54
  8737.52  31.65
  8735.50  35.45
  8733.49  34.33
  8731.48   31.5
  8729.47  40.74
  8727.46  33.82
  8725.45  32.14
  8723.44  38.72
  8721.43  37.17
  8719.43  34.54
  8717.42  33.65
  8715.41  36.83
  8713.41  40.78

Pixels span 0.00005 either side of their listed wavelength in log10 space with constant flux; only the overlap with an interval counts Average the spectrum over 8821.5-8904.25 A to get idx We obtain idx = 35.2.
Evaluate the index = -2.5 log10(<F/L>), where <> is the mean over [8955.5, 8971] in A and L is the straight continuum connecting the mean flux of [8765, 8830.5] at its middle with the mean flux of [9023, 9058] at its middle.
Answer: 0.08 mag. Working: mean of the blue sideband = 36.9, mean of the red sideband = 36.1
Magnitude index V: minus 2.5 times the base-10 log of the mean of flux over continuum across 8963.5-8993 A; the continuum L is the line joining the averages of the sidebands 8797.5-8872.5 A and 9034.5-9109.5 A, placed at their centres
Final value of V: -0.07 mag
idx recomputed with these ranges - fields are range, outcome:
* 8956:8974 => 34.6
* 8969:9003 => 36.2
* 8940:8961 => 34.1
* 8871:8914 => 35.6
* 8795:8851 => 35.3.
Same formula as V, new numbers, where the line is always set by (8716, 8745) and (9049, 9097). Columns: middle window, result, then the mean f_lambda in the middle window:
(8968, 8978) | -0.095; 37.5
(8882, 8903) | 0.003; 34.6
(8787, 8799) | -0.108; 38.6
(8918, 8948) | -0.117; 38.4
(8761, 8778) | -0.123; 39.3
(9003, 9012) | 0.130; 30.4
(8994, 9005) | 0.027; 33.4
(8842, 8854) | 0.069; 32.6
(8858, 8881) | -0.033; 35.8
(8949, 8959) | 0.028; 33.6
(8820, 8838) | 0.009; 34.6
